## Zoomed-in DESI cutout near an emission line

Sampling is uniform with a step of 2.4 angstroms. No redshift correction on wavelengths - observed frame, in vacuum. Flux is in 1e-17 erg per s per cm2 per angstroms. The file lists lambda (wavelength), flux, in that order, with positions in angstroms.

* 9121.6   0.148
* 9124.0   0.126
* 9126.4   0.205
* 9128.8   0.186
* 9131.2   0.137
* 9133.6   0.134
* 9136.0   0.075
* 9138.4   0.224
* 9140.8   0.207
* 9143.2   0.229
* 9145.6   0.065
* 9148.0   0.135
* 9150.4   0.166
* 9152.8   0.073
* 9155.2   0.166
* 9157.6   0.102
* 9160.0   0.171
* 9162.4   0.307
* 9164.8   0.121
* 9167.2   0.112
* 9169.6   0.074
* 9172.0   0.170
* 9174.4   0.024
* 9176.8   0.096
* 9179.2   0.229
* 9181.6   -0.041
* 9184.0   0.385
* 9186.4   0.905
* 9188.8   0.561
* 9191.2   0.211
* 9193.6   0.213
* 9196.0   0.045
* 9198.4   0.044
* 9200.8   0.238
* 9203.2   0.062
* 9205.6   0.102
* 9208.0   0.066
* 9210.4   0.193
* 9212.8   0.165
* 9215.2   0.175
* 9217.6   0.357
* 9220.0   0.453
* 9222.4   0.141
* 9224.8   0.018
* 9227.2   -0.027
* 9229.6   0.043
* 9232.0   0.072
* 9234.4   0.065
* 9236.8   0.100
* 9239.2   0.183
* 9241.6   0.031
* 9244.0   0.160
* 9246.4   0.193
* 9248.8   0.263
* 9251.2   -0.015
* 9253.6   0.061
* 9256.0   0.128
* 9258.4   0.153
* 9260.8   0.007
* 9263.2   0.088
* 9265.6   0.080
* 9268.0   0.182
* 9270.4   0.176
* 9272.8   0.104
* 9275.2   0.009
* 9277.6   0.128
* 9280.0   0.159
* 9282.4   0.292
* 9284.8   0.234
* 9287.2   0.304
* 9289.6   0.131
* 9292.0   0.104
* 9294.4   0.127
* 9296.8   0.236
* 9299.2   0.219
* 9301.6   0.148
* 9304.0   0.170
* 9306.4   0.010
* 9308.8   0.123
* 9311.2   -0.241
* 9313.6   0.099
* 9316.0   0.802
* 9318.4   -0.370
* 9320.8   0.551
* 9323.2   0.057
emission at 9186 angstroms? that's [O III] 5007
